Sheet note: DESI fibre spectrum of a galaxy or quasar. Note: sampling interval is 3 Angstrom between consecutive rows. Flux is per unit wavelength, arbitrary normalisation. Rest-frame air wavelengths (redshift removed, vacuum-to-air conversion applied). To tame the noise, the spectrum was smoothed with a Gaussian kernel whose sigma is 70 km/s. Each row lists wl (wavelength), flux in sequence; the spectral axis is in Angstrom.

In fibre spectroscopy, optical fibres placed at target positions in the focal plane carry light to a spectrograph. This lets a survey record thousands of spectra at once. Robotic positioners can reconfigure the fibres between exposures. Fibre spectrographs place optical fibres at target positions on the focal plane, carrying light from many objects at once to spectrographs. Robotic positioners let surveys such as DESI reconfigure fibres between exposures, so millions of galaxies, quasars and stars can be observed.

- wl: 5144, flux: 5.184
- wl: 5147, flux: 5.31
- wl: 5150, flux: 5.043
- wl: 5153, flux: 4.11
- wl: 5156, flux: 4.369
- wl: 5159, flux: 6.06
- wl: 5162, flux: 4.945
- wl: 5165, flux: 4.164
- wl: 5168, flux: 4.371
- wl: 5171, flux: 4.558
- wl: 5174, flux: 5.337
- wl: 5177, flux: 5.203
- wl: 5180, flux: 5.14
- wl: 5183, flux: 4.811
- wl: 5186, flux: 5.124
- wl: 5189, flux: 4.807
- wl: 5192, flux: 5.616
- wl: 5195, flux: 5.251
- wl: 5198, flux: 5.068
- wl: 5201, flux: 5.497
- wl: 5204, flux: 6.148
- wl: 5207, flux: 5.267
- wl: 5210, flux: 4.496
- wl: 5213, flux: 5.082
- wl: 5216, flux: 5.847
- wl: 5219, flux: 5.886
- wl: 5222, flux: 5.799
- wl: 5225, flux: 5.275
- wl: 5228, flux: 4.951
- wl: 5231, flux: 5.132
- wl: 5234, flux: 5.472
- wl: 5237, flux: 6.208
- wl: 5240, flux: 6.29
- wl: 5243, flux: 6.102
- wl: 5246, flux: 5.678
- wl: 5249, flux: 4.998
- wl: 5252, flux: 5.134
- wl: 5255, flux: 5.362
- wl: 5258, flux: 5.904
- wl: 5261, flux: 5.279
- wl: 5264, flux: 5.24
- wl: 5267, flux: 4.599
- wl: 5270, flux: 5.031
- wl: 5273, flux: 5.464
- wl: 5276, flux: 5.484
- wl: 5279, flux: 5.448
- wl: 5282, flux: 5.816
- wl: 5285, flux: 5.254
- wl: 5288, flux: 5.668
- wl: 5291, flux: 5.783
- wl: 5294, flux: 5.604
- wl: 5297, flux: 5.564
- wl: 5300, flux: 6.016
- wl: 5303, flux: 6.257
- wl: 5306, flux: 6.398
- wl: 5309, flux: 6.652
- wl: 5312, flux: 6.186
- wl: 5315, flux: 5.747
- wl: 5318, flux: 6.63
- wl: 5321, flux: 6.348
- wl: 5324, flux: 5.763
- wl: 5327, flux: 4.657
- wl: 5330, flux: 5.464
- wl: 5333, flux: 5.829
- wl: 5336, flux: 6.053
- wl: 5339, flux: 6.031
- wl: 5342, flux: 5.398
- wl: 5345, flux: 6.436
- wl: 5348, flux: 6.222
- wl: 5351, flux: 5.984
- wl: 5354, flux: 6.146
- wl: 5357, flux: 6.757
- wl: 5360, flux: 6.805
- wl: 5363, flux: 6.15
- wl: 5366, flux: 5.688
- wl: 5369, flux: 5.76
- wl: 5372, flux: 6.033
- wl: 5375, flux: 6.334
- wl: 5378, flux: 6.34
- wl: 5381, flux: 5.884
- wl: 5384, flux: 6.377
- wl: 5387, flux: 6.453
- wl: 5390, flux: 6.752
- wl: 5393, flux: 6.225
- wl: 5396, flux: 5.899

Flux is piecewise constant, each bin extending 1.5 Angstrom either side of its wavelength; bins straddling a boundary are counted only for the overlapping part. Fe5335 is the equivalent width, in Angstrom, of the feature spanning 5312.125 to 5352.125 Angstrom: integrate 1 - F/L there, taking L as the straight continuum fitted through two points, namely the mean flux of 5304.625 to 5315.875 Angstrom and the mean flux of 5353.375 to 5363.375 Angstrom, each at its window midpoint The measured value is 3.1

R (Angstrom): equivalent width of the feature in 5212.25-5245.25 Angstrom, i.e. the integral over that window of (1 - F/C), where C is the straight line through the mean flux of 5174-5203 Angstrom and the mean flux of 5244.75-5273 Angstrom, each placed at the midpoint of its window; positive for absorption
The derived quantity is -2.7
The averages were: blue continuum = 5.19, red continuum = 5.25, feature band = 5.65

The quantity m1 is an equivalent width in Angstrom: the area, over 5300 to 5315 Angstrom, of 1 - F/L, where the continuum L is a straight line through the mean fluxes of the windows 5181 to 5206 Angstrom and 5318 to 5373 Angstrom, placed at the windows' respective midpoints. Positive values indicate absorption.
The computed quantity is -1.2 Angstrom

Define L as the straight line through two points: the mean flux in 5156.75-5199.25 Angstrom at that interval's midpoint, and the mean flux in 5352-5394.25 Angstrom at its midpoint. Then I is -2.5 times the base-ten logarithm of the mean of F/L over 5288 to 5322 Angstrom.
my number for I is -0.05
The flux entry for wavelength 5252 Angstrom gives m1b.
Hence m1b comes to 5.134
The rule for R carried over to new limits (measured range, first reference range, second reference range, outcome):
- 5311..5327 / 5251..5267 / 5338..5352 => -0.5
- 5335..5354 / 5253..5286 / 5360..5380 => -0.4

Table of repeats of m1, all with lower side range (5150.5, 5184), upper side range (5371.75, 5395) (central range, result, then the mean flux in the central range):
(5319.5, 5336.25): 0.76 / 5.66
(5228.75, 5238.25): -0.45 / 5.54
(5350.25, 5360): -0.45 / 6.4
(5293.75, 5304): -0.26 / 5.87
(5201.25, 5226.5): -1.61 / 5.48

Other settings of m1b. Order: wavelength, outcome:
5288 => 5.668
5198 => 5.068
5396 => 5.899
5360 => 6.805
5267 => 4.599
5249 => 4.998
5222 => 5.799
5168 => 4.371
